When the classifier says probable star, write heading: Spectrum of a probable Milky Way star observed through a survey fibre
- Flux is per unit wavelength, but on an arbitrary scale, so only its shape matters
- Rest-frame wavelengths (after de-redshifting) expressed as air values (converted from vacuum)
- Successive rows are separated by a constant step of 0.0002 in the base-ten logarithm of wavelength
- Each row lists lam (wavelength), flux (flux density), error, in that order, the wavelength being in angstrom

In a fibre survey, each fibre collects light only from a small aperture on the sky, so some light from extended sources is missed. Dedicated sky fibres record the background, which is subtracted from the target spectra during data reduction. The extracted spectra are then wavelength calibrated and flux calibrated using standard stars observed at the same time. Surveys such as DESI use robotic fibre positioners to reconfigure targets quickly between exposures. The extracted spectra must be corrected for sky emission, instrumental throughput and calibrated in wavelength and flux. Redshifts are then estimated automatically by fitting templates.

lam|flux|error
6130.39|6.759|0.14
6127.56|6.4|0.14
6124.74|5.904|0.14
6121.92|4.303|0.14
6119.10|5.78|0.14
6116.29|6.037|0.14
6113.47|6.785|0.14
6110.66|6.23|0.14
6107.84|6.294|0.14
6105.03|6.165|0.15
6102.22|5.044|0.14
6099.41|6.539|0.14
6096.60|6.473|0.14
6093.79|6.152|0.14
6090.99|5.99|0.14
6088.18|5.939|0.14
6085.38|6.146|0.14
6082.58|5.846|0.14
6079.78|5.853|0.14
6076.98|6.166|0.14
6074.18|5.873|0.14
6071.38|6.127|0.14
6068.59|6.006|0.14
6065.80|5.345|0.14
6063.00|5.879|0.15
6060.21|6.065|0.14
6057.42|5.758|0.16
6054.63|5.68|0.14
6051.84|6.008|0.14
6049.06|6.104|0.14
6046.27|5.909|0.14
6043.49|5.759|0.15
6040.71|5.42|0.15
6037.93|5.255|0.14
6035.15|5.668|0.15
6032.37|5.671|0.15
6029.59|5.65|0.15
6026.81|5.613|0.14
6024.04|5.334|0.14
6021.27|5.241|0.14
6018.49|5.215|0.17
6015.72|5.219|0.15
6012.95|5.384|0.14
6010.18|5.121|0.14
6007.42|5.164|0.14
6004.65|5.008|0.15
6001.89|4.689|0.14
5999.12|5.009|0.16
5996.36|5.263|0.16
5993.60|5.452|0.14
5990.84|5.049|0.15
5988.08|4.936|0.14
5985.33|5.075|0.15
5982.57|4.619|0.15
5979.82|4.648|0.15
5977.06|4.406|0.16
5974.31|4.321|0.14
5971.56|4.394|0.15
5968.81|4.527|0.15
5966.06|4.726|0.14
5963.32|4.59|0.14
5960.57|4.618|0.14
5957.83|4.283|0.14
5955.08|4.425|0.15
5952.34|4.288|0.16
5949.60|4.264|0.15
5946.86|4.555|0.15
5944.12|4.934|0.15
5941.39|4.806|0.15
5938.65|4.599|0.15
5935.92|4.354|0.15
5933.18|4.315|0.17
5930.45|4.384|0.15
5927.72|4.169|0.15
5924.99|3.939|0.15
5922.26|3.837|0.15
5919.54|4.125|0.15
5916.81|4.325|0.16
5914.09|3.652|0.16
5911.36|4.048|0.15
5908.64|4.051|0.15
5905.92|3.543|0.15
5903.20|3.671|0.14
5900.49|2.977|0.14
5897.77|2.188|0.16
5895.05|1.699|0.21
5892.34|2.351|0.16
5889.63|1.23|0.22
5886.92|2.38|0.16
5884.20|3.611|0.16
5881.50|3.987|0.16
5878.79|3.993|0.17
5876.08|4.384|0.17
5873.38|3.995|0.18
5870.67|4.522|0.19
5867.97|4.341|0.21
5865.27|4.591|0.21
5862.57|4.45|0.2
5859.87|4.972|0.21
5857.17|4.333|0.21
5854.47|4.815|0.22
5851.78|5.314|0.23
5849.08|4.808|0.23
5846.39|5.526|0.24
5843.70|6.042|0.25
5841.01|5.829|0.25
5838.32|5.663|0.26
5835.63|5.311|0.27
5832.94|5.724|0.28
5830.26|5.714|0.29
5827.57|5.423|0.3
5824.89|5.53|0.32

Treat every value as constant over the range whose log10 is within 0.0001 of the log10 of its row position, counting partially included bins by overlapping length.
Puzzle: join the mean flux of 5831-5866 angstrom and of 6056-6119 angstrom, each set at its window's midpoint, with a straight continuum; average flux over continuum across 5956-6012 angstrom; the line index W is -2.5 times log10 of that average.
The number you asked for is 0.18 mag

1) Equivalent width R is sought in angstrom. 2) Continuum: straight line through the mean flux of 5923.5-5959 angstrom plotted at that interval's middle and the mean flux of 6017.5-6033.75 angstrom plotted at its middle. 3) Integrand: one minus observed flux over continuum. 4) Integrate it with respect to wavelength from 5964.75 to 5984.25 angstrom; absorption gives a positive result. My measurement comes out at 1.18 angstrom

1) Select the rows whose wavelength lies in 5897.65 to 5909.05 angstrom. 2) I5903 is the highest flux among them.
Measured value 4.051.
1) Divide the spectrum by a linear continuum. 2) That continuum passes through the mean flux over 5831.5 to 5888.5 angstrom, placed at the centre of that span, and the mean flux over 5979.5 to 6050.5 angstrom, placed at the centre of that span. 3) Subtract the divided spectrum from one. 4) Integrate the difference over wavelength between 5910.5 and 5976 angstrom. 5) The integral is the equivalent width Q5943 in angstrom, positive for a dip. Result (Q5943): 8.6 angstrom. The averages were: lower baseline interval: 4.68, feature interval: 4.36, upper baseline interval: 5.3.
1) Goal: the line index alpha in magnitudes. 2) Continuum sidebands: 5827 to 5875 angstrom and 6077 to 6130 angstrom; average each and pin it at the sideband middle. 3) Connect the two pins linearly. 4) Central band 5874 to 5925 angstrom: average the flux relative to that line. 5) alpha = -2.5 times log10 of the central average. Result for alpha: 0.484 mag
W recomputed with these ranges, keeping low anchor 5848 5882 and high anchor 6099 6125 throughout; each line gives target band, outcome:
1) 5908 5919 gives 0.187 mag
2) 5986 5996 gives 0.012 mag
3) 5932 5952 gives 0.092 mag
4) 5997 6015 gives 0.046 mag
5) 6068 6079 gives -0.068 mag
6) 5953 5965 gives 0.128 mag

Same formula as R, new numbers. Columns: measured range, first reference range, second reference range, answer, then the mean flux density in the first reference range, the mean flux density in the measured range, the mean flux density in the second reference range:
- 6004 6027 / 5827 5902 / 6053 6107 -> 0.9 angstrom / 4.27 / 5.25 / 5.95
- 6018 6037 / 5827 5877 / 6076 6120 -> 1.0 angstrom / 5.04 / 5.49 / 6.09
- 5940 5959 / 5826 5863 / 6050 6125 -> 3.6 angstrom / 5.3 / 4.51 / 5.94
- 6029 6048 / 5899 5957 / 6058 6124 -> -0.9 angstrom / 4.15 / 5.63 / 5.96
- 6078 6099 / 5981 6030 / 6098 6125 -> -1.2 angstrom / 5.16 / 6.08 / 5.91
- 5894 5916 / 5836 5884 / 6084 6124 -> 7.6 angstrom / 4.78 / 3.28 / 5.99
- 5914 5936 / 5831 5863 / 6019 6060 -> 5.2 angstrom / 5.26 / 4.14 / 5.65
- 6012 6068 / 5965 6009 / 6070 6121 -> -1.9 angstrom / 4.83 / 5.62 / 6.06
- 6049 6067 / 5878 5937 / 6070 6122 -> -1.0 angstrom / 3.48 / 5.82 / 6.03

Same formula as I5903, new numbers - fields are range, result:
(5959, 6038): 5.671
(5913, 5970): 4.934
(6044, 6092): 6.166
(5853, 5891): 4.972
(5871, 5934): 4.384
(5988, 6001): 5.452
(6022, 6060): 6.104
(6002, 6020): 5.384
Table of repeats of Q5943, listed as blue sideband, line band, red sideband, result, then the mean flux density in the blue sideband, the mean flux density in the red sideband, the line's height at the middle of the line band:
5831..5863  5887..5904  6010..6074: 9.7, 5.26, 5.64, 5.36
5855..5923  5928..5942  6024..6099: -0.7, 3.66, 5.86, 4.25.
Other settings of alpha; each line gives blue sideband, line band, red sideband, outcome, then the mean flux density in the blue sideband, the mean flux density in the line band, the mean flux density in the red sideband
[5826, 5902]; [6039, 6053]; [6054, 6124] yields -0.038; 4.29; 5.83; 5.94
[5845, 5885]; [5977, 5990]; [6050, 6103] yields 0.117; 4.52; 4.78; 5.95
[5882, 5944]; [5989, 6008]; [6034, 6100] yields -0.045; 3.59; 5.08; 5.91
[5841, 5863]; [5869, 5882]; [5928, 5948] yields 0.181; 5.11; 4.19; 4.54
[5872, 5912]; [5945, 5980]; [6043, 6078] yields -0.036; 3.19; 4.46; 5.9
